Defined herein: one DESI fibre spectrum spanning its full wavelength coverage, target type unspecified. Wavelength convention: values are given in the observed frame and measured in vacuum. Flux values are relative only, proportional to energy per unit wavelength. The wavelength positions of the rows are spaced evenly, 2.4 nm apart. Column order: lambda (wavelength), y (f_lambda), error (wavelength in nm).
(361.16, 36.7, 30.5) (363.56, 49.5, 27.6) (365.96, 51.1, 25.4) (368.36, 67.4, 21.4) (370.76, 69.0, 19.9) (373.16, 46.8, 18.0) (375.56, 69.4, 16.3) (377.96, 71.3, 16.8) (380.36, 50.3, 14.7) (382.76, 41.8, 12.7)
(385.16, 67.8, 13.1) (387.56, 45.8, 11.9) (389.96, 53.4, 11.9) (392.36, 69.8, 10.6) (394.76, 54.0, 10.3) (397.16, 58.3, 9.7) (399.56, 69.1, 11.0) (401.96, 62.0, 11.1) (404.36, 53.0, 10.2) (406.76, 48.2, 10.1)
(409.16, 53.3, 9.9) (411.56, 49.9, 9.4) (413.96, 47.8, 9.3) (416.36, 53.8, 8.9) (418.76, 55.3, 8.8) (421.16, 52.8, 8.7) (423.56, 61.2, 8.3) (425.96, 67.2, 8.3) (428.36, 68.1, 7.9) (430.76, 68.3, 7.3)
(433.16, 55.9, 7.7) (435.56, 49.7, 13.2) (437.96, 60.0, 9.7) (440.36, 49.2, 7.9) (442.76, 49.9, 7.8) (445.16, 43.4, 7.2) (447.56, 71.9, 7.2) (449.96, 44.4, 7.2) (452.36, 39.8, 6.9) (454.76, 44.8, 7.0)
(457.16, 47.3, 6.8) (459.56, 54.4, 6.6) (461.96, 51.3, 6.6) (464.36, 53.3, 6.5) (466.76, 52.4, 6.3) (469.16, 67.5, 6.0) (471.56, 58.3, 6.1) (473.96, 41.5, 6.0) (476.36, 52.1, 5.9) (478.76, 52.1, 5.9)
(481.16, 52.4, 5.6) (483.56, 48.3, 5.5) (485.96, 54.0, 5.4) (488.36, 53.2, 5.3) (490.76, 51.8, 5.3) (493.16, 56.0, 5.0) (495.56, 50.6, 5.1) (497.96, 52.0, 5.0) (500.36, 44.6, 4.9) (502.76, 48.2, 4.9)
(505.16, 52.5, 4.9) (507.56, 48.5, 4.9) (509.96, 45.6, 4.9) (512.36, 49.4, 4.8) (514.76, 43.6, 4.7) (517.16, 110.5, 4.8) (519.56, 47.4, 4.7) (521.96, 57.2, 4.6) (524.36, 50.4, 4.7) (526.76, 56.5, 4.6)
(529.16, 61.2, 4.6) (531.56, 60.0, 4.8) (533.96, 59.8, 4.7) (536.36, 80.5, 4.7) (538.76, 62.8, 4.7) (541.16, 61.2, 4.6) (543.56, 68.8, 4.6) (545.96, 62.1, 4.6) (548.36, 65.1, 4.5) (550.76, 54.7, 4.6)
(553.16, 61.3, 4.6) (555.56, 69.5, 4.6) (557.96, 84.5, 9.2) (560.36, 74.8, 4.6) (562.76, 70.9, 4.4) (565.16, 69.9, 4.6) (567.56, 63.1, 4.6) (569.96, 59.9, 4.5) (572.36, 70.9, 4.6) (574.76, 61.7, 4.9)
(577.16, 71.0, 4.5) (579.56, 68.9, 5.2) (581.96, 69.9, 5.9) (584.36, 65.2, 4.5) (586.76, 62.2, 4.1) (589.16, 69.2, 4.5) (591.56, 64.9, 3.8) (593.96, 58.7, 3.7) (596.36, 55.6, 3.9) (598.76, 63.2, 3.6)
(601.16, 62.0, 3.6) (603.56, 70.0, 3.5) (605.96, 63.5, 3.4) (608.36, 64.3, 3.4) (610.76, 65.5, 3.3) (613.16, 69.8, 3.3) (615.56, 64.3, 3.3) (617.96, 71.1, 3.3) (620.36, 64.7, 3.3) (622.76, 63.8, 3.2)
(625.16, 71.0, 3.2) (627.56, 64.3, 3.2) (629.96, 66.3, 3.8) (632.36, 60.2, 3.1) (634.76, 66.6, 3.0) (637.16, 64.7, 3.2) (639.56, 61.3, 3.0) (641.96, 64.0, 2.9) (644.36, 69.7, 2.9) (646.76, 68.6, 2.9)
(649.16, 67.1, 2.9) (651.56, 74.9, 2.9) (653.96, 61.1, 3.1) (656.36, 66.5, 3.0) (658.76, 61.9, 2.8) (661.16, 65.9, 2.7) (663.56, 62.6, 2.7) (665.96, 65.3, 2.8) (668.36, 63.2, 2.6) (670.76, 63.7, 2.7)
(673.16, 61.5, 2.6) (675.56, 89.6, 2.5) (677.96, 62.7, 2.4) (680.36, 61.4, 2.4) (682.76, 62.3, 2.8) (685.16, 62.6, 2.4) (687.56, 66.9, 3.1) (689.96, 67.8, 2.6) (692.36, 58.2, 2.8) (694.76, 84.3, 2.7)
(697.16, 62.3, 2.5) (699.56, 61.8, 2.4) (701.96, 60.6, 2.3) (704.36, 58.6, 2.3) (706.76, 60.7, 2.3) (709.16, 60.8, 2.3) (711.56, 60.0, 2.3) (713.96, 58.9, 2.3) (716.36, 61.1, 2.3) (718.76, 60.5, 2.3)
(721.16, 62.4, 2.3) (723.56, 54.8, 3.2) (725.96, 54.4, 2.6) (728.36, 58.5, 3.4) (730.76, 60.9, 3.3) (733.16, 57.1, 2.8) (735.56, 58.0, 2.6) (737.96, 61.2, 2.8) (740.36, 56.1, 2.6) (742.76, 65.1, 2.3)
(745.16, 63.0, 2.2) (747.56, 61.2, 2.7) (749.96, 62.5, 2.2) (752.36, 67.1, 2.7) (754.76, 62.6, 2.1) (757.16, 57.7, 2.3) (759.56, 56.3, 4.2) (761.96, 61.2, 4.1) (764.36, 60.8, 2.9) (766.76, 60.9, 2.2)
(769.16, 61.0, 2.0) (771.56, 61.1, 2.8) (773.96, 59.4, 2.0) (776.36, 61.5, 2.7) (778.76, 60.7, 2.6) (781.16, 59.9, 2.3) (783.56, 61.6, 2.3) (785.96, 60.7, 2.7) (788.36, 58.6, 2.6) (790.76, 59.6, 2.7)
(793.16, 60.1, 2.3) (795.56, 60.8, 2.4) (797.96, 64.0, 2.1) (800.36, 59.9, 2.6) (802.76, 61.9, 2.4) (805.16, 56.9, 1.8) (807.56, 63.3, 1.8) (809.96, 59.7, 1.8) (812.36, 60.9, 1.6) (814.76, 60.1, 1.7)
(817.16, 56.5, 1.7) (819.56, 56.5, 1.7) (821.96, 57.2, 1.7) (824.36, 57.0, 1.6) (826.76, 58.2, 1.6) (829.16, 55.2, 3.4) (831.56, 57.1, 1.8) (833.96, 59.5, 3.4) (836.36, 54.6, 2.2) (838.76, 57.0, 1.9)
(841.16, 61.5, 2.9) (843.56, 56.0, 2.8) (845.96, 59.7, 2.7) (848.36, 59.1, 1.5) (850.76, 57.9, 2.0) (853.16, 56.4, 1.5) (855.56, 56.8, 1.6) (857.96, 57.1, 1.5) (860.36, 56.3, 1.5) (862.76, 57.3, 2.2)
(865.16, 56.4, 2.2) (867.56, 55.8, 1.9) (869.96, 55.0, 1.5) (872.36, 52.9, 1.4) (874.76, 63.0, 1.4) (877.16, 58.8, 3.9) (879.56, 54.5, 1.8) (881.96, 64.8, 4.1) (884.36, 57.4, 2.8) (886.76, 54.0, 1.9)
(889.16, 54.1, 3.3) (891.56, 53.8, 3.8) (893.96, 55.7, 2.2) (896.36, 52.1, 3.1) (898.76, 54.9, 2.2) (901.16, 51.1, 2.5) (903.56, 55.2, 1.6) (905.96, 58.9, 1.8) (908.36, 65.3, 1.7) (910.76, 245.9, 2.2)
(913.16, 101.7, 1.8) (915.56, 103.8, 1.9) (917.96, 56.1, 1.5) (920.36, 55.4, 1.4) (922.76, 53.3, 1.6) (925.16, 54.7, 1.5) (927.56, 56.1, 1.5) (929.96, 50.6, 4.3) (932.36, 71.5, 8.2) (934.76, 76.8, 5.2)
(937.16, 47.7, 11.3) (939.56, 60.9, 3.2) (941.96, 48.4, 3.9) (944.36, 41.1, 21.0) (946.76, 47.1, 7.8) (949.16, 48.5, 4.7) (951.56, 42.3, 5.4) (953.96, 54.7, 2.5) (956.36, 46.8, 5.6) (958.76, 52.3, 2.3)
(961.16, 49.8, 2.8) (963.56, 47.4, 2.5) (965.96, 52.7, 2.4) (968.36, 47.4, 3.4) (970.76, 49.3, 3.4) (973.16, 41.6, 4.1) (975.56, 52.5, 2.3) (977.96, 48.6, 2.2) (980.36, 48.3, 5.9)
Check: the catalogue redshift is 0.39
